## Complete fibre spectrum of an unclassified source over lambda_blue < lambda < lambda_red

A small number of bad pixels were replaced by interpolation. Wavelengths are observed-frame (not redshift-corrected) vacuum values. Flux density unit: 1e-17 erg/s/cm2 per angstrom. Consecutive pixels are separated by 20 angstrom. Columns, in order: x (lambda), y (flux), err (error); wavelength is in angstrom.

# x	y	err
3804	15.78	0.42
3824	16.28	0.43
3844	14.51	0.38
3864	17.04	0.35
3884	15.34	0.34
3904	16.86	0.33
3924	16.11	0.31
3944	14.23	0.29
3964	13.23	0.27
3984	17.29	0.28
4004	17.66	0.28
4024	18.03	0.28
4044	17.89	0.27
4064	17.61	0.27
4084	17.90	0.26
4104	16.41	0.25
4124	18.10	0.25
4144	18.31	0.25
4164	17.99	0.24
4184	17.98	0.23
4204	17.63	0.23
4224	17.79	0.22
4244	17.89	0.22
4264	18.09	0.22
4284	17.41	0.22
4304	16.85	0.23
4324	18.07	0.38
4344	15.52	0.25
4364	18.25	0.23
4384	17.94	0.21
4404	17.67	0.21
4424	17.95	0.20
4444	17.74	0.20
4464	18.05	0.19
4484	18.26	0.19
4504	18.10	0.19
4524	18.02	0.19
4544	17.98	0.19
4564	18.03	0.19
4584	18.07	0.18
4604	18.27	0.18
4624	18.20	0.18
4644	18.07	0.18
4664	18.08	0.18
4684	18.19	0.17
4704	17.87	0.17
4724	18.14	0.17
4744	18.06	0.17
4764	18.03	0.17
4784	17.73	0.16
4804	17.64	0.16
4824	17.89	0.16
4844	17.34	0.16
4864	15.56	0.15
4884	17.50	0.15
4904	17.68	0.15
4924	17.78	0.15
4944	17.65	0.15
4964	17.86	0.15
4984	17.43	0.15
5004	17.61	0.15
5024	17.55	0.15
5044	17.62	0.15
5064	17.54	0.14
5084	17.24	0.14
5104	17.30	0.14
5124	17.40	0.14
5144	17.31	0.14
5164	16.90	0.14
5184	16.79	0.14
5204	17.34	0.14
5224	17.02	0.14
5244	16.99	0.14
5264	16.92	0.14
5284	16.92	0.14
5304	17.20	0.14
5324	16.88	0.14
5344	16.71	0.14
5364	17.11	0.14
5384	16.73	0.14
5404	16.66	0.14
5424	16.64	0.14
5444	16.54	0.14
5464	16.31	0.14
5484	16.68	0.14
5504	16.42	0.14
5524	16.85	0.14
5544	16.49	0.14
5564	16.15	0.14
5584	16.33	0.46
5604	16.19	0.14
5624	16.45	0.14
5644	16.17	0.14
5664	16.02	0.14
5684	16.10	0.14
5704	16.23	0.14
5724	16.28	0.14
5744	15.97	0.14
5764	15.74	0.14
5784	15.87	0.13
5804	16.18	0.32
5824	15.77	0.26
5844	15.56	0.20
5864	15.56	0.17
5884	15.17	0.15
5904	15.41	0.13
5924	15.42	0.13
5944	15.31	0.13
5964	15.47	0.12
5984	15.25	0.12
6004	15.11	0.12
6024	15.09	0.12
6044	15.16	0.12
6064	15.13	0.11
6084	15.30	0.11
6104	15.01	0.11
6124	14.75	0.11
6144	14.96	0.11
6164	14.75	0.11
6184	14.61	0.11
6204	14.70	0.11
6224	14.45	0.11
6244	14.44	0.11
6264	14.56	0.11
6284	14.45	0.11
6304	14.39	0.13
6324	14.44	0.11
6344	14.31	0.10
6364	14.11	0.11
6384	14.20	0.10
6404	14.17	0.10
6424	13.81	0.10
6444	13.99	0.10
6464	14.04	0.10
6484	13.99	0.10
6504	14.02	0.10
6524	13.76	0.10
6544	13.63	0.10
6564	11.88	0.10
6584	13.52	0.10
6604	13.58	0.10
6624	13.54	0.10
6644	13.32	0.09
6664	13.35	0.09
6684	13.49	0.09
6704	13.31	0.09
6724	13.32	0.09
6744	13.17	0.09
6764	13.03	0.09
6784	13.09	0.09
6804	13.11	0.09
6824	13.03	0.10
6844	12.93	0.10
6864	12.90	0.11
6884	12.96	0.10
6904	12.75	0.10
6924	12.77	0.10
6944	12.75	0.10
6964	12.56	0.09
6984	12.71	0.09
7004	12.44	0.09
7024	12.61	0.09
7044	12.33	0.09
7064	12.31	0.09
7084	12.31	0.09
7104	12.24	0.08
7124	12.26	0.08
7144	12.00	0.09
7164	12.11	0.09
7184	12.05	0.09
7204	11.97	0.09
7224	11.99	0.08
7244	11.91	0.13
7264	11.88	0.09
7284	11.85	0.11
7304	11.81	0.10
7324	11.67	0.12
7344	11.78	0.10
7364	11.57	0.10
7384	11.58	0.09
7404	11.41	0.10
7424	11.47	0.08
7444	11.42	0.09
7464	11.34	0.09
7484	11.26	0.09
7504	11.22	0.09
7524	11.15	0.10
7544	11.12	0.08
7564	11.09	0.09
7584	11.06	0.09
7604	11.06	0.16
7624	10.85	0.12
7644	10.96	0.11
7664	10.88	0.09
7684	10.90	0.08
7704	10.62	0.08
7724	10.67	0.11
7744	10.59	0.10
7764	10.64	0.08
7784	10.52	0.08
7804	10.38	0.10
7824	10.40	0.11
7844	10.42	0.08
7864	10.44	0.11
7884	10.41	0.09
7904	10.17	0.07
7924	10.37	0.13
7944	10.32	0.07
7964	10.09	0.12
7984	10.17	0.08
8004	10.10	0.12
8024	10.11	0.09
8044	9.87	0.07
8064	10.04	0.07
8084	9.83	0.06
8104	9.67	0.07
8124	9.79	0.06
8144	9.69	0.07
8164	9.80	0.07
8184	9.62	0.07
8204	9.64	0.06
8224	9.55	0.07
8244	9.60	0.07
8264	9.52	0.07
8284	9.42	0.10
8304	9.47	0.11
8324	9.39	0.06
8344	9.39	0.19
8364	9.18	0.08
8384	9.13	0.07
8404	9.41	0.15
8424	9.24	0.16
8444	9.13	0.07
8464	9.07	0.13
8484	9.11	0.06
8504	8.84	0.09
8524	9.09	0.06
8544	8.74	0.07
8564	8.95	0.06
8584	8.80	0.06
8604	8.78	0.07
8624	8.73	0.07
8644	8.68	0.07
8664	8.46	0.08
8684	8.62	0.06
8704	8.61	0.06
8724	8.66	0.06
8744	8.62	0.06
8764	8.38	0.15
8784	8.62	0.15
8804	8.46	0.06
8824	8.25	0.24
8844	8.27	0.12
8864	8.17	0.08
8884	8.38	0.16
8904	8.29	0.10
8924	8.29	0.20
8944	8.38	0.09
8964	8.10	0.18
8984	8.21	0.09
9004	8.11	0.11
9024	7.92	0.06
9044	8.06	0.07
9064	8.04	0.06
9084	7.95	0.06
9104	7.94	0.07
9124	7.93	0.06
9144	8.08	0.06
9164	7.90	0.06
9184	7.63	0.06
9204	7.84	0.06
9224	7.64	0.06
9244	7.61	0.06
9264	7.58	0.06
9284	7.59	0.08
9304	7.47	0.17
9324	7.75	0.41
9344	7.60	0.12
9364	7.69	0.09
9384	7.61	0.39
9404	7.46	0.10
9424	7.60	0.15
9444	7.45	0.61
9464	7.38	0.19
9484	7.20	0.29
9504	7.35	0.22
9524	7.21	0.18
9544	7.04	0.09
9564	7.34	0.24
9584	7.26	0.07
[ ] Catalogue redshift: 0.00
